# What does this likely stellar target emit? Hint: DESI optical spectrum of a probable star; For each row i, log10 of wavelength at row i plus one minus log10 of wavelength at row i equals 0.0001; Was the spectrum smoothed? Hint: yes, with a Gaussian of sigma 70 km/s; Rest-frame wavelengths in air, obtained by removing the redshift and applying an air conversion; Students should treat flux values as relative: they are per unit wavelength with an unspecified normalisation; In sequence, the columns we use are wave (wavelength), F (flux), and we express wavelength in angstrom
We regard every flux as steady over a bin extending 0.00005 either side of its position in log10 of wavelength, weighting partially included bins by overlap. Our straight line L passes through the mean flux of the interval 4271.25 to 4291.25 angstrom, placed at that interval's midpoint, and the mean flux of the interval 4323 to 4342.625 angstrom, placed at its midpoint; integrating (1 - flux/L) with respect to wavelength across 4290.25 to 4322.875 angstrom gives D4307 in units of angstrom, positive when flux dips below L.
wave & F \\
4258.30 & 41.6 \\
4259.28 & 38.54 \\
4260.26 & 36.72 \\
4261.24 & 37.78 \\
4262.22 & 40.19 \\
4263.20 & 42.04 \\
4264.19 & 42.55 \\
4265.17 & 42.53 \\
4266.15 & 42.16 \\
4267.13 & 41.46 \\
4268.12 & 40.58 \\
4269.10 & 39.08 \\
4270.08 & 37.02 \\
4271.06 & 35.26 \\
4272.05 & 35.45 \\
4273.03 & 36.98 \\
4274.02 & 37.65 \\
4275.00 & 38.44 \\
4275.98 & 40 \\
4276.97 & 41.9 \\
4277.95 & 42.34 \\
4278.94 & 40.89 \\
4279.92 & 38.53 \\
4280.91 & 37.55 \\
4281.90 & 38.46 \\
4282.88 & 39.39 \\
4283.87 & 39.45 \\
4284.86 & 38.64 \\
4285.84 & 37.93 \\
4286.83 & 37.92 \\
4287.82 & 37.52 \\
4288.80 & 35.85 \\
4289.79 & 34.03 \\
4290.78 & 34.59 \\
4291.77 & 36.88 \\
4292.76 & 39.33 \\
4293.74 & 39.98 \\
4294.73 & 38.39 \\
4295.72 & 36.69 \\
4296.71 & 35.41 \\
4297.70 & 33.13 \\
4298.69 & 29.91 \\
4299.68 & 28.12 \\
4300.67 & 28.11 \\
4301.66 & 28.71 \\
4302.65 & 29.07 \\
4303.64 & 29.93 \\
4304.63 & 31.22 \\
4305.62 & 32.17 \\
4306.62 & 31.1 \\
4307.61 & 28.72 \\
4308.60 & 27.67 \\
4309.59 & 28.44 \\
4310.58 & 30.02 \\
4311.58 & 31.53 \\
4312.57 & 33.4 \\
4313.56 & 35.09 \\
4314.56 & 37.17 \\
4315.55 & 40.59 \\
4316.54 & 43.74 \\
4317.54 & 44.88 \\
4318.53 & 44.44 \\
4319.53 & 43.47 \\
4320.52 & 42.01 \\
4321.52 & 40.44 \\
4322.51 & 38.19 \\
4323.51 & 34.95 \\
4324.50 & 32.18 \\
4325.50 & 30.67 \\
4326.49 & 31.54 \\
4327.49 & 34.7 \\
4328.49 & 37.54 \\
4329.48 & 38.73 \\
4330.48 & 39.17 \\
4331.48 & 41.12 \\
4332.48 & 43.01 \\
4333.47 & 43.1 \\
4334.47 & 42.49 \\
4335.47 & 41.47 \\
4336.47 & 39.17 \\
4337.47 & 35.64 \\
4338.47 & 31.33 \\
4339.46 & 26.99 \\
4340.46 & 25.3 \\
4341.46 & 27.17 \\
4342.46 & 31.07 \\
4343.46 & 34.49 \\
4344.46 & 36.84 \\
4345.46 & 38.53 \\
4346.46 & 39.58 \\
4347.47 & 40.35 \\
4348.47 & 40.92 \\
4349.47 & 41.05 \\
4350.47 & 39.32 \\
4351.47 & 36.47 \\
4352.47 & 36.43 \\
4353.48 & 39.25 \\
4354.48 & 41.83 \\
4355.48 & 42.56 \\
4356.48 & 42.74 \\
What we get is 1.6 angstrom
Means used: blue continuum 38.1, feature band 34.9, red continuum 35.4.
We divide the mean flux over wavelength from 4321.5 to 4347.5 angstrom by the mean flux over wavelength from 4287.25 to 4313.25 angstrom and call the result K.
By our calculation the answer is 1.10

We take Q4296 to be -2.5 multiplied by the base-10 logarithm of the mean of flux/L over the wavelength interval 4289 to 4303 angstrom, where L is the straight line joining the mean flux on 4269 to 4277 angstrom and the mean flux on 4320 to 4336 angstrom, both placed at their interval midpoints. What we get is 0.12 mag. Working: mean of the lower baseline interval 37.7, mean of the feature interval 33.8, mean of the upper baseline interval 38.2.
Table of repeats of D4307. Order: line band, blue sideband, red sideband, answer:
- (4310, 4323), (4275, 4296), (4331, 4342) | -0.6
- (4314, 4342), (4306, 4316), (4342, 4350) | -2.1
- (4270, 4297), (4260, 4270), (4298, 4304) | -2.7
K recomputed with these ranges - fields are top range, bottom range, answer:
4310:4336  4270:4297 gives 1.01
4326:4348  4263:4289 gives 0.93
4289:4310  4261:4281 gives 0.82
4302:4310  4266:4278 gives 0.77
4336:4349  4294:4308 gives 1.09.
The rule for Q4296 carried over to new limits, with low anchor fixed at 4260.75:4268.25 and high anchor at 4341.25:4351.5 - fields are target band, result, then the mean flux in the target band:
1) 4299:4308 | 0.30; 29.7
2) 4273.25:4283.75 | 0.03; 39.4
